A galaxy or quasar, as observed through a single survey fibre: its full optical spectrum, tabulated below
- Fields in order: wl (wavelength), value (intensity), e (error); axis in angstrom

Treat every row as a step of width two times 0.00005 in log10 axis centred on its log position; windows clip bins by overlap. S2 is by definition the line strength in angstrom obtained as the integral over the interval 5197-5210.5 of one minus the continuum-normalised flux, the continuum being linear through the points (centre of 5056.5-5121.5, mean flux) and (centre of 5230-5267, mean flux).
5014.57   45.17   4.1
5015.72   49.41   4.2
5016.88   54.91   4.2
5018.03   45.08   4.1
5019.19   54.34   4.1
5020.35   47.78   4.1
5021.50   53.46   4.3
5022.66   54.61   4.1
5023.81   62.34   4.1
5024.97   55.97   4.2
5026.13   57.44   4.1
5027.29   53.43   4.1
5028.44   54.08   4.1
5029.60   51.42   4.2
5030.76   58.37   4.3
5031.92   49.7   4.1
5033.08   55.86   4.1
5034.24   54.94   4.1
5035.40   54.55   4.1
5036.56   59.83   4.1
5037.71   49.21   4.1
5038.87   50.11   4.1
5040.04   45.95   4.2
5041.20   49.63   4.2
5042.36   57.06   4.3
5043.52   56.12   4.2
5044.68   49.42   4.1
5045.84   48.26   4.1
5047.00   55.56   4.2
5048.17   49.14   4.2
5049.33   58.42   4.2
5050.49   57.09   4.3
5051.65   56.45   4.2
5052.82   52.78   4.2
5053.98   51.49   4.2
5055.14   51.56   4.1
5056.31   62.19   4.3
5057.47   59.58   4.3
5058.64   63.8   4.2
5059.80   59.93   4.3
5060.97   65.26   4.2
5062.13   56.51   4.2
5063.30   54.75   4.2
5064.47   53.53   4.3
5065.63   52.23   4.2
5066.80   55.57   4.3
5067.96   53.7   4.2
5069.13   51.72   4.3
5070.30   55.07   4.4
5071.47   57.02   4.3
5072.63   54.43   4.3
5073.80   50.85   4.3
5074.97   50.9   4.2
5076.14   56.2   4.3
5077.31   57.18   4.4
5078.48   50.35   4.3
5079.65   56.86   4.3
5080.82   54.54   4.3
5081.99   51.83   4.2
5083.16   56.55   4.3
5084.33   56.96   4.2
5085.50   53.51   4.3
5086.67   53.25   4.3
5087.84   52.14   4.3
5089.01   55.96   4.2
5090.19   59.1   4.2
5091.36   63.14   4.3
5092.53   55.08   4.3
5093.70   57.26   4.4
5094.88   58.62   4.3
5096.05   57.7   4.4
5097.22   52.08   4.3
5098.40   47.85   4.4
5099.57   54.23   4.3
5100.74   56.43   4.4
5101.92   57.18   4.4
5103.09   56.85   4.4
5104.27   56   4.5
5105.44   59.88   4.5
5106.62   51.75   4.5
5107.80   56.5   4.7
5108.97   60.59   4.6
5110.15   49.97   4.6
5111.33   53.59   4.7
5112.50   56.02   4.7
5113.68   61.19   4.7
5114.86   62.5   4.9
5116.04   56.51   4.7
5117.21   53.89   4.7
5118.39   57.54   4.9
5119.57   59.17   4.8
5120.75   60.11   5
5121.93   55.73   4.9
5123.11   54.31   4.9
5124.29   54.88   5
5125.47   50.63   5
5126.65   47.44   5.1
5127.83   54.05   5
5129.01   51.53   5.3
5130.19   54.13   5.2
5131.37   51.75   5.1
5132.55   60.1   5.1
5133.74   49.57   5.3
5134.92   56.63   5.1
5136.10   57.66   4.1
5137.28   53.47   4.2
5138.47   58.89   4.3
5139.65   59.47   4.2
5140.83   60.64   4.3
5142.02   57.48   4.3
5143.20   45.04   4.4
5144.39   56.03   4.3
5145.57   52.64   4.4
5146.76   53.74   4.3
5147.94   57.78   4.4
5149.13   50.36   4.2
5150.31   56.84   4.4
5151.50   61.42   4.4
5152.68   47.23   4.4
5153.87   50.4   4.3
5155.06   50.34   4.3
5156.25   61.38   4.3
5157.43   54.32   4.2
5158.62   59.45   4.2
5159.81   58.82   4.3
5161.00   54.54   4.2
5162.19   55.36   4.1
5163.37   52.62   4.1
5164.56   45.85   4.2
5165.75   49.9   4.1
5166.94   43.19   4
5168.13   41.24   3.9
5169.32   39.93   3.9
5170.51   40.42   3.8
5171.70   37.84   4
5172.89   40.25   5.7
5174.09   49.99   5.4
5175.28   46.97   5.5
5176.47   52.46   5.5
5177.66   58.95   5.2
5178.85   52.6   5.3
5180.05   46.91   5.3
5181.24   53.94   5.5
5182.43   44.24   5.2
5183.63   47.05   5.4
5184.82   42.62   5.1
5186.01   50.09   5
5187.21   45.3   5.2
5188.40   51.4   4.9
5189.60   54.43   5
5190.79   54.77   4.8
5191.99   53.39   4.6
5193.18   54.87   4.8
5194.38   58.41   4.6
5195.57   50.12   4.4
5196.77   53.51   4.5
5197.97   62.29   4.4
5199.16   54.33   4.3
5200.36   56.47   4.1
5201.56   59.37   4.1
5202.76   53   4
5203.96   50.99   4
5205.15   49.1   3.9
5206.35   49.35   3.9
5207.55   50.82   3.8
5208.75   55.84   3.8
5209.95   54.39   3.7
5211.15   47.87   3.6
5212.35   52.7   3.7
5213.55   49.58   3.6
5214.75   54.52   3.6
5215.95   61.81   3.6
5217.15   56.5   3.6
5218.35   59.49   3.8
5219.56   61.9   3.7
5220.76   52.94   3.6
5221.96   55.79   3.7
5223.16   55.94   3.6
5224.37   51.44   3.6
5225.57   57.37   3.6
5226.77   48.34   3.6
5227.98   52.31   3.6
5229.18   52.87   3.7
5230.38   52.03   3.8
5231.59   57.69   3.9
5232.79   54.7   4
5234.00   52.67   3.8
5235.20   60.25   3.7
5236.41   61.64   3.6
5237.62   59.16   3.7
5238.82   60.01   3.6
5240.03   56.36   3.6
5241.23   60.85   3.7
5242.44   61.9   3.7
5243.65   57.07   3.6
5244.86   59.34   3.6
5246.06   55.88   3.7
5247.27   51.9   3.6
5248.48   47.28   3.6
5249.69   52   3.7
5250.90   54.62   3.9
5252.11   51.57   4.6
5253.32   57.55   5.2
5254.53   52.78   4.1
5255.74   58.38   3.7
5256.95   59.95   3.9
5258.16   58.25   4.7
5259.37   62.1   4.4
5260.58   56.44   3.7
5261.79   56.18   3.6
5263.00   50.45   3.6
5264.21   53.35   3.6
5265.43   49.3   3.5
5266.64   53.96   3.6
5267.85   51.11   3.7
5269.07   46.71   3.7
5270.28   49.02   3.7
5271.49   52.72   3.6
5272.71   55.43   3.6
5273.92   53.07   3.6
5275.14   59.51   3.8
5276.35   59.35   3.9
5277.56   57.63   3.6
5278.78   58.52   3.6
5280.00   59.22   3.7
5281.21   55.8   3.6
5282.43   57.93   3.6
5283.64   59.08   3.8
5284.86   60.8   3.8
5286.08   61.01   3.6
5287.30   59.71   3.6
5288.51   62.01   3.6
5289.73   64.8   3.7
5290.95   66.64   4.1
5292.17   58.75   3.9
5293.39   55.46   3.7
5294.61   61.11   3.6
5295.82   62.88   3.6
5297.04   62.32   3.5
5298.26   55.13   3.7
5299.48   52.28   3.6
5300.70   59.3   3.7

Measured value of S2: 0.5 angstrom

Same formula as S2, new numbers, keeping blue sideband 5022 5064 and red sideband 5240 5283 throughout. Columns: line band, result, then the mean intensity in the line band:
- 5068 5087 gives 0.31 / 54.2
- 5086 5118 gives -0.57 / 56.1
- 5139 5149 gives 0.01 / 55.1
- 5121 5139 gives 0.34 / 54.1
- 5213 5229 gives 0.04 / 55.2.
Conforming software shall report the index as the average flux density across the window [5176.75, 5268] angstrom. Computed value 54.3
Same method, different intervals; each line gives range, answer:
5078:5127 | 55.7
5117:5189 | 52.1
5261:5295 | 56.7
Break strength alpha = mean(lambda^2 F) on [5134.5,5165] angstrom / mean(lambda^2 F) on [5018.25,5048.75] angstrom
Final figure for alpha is 1.08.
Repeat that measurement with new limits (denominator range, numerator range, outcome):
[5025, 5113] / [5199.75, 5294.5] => 1.09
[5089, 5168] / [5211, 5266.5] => 1.05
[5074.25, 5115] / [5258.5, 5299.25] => 1.10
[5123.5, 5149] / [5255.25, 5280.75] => 1.07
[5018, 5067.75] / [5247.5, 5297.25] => 1.13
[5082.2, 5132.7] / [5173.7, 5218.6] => 0.98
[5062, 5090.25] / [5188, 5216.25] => 1.04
